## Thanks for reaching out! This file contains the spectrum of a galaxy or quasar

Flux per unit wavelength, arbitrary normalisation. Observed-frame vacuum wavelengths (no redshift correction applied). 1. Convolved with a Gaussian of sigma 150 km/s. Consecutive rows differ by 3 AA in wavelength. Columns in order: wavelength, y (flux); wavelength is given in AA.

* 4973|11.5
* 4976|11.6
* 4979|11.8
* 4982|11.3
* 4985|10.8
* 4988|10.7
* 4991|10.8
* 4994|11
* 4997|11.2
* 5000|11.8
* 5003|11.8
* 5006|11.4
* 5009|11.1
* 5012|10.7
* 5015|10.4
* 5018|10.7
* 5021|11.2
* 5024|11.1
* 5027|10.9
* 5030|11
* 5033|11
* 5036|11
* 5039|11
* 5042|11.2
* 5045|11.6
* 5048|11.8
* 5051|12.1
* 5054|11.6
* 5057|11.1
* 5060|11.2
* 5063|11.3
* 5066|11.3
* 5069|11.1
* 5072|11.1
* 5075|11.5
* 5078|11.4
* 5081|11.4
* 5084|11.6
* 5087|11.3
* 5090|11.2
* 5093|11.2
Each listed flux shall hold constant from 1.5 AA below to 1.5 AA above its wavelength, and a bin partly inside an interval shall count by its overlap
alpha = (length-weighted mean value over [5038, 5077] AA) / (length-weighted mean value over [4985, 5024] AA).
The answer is 1.0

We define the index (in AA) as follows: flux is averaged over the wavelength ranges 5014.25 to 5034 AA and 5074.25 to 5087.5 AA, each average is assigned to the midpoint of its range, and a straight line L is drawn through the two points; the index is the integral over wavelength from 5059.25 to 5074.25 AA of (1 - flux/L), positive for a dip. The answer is 0.1 AA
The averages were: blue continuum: 10.9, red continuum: 11.4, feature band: 11.2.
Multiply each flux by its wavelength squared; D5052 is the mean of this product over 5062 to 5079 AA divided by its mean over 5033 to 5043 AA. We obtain 1.0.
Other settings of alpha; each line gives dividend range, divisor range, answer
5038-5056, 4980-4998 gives 1.05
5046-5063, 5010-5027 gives 1.06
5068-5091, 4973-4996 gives 1.01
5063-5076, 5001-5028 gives 1.02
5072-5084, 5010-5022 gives 1.06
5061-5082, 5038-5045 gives 1.01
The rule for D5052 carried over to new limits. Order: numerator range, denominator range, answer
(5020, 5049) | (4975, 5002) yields 1.01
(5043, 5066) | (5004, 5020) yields 1.07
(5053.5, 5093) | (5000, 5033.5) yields 1.05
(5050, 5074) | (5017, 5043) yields 1.04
